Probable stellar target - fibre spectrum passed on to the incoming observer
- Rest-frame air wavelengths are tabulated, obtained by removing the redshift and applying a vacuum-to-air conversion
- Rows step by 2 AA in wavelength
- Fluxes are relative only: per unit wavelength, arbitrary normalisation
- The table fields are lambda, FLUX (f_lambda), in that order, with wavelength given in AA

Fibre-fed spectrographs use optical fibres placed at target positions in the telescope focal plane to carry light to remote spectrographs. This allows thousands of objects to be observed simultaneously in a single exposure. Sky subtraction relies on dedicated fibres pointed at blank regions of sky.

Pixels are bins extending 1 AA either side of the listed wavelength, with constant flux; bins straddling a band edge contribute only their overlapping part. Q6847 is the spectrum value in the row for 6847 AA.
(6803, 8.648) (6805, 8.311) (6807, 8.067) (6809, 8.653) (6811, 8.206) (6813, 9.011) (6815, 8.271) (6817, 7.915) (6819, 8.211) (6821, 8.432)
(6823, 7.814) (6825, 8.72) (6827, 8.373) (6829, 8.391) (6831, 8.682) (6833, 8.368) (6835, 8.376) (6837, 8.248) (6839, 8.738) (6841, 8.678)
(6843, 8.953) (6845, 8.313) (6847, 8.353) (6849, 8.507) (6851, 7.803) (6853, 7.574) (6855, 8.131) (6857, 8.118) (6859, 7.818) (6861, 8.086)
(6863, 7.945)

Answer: 8.353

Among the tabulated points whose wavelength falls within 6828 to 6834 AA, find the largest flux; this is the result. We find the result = 8.682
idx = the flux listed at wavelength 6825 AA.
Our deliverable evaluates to 8.72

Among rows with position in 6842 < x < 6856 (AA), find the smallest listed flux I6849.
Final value 7.574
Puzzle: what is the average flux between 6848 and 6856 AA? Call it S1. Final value 8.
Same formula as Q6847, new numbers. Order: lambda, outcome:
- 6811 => 8.206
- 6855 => 8.131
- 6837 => 8.248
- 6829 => 8.391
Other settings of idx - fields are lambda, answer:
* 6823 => 7.814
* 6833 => 8.368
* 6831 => 8.682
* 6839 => 8.738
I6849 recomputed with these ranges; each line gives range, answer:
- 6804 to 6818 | 7.915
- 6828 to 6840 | 8.248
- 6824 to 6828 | 8.373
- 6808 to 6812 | 8.206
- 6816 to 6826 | 7.814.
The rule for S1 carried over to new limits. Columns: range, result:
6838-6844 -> 8.79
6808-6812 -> 8.43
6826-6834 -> 8.45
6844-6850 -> 8.39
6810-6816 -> 8.5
